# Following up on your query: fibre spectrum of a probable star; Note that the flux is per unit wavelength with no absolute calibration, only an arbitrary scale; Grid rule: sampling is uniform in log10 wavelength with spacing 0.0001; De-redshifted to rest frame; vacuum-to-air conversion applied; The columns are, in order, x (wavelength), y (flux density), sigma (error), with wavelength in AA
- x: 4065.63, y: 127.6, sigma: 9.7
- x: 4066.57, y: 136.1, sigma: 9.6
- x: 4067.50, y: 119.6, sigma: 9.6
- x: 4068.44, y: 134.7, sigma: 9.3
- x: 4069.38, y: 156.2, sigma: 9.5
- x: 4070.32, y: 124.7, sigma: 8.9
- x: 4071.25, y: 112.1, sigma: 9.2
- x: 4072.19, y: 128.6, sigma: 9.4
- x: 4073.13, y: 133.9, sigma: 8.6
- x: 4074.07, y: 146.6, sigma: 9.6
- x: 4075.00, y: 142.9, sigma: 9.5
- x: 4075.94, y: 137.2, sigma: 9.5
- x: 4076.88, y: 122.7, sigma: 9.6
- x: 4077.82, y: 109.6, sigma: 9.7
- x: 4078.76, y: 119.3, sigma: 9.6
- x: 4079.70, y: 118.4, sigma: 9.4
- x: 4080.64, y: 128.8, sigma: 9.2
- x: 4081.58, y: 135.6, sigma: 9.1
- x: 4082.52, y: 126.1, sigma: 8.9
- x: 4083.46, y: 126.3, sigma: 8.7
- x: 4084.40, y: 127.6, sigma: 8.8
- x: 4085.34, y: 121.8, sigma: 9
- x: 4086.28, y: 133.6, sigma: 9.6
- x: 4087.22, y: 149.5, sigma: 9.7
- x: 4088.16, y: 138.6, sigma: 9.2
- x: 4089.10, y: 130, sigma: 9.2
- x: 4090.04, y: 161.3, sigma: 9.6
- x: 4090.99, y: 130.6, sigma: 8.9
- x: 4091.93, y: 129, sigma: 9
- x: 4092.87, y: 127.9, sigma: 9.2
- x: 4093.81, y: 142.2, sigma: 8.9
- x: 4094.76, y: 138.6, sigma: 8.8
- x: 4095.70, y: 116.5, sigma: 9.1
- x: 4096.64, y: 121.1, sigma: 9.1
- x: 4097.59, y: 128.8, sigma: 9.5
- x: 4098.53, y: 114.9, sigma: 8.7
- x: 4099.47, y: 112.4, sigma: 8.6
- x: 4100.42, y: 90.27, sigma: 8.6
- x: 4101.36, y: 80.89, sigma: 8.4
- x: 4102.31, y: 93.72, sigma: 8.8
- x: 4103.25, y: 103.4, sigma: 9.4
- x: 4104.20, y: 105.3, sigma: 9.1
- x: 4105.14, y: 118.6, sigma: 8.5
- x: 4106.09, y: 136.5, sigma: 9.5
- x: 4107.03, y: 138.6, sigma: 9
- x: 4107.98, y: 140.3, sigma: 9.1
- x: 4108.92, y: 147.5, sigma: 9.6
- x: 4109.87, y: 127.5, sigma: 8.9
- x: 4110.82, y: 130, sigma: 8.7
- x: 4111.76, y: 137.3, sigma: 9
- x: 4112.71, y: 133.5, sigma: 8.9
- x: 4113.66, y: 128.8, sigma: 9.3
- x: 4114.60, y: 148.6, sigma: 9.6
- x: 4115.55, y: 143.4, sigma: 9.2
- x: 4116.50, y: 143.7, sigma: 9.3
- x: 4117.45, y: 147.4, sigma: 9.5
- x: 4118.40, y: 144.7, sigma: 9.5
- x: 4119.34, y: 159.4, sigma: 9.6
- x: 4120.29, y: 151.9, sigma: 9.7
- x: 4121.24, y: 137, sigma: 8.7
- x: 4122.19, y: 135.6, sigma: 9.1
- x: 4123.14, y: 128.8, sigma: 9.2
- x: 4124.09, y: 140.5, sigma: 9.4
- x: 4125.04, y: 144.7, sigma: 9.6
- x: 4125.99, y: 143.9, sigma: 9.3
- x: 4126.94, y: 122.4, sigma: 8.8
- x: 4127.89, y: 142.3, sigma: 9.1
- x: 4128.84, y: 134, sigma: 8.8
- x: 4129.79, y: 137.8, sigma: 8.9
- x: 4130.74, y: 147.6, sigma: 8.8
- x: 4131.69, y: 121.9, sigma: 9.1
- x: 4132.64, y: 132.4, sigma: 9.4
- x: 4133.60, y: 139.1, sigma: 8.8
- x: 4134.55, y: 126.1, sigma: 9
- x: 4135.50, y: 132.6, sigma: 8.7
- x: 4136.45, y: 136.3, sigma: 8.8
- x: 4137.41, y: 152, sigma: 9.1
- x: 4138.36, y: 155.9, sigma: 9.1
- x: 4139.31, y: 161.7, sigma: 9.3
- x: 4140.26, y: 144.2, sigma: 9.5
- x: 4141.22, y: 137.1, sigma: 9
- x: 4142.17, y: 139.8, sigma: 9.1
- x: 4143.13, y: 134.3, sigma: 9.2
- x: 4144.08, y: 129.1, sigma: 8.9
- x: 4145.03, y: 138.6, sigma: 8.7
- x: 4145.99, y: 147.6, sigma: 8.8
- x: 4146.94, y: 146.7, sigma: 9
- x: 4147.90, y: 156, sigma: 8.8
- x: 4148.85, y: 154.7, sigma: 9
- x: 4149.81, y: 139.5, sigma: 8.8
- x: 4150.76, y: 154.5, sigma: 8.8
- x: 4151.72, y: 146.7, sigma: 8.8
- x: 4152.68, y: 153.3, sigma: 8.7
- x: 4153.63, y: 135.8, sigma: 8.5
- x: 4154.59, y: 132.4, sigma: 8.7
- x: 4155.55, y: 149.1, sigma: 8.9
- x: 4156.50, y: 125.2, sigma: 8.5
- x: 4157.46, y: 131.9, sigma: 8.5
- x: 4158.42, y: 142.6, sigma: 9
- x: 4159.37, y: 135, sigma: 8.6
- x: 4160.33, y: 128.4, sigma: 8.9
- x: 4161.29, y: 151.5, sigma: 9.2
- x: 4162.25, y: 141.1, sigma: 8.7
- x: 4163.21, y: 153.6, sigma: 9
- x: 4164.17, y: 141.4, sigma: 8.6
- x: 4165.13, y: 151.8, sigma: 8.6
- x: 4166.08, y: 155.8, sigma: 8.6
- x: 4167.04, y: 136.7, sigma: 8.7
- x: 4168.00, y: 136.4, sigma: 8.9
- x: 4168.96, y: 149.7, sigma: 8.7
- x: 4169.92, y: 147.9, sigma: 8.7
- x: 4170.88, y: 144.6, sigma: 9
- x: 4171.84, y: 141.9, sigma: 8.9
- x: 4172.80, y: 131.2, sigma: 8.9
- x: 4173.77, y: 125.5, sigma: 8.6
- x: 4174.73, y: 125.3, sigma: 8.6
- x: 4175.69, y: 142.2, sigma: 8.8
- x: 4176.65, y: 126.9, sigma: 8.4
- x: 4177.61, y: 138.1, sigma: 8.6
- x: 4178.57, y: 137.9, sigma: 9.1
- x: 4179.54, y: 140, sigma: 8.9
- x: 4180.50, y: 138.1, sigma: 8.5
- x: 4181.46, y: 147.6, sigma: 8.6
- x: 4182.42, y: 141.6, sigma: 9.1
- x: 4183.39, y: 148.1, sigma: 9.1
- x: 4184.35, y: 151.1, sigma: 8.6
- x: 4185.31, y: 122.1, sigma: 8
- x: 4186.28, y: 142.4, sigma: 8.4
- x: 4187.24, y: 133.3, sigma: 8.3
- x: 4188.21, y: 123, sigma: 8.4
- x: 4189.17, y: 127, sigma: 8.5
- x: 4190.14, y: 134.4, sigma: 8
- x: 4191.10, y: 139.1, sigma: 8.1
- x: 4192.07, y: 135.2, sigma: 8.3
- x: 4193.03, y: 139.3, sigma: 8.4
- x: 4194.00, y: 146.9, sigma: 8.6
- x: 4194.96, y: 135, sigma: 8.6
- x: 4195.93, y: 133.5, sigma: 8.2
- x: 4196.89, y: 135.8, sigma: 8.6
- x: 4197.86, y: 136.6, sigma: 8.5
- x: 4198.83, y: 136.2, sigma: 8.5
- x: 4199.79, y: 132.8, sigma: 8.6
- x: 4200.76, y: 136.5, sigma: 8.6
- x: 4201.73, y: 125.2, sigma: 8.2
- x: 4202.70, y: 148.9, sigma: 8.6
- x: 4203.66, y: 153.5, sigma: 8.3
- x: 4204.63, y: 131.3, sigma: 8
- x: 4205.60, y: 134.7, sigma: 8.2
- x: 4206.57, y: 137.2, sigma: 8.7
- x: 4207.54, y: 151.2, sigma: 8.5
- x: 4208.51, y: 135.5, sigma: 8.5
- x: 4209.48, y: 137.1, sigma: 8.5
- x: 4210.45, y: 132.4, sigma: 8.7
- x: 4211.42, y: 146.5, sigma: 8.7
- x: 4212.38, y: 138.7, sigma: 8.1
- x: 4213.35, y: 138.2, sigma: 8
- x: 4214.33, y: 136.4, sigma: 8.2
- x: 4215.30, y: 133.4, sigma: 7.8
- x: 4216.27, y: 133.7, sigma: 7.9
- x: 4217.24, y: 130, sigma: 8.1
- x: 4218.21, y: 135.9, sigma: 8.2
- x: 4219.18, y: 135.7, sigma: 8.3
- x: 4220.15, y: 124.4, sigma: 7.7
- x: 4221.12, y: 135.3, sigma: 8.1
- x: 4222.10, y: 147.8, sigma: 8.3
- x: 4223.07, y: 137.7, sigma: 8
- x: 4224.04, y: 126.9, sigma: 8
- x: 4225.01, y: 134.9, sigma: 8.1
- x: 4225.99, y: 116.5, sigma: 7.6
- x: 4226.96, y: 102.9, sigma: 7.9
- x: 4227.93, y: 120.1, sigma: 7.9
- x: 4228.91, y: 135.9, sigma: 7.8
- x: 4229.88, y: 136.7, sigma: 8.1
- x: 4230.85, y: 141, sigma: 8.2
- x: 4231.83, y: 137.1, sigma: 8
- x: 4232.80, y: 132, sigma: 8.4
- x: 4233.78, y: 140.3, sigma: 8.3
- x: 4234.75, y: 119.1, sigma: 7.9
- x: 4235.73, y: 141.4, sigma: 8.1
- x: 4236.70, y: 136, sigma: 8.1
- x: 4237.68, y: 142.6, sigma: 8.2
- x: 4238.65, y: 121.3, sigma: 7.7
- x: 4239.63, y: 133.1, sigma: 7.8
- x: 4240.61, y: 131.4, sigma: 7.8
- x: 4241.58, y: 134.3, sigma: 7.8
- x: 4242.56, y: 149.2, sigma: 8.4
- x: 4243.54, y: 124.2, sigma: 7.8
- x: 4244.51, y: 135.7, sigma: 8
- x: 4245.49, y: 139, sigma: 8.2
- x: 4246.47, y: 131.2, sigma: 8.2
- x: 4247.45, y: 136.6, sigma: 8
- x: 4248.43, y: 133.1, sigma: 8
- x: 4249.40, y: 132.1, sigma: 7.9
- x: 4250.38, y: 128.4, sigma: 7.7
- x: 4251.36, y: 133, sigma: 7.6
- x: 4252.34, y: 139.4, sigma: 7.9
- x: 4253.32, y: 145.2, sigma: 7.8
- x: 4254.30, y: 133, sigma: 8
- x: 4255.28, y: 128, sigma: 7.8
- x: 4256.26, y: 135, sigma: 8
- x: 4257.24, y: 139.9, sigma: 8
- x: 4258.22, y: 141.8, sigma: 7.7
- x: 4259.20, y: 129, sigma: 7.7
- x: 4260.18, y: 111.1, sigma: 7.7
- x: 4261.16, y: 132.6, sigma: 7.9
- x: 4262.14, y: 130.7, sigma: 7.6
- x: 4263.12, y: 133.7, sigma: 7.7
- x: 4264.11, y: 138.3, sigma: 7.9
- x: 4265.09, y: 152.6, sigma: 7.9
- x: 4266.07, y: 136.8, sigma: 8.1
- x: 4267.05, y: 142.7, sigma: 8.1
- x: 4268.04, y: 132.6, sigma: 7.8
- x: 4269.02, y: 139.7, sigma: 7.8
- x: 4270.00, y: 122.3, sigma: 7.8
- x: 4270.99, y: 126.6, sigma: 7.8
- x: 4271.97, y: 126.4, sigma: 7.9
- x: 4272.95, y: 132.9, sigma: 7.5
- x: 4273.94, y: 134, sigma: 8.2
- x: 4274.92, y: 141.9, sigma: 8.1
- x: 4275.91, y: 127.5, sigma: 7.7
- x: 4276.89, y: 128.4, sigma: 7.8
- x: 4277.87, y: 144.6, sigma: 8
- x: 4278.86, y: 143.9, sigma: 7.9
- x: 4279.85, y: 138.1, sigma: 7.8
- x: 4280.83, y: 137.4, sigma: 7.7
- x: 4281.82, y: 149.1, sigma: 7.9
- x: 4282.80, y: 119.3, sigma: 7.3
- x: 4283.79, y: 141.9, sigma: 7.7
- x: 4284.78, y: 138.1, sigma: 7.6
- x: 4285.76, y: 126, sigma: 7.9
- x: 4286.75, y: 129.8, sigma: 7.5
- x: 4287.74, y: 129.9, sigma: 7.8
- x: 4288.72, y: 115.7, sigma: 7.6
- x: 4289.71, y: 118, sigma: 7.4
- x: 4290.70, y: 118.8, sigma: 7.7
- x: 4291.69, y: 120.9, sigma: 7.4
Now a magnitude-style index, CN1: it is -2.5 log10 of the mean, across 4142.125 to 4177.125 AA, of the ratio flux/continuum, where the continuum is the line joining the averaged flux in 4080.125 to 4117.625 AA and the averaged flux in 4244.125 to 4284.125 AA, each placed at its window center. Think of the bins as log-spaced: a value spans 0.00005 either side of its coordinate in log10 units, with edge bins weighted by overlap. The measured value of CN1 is -0.08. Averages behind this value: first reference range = 128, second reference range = 135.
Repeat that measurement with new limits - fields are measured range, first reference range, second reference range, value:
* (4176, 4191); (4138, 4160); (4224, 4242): 0.009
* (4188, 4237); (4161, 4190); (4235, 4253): 0.016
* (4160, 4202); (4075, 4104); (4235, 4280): -0.071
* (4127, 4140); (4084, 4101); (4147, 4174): -0.019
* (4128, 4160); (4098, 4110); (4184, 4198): -0.131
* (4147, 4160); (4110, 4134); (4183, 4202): -0.041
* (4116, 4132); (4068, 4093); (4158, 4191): -0.041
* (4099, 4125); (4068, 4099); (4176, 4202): 0.019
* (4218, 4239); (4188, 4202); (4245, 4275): 0.020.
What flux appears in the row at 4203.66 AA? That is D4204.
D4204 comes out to 153.5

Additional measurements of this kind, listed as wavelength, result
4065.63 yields 127.6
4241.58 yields 134.3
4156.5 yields 125.2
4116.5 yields 143.7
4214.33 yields 136.4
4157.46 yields 131.9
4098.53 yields 114.9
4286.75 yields 129.8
